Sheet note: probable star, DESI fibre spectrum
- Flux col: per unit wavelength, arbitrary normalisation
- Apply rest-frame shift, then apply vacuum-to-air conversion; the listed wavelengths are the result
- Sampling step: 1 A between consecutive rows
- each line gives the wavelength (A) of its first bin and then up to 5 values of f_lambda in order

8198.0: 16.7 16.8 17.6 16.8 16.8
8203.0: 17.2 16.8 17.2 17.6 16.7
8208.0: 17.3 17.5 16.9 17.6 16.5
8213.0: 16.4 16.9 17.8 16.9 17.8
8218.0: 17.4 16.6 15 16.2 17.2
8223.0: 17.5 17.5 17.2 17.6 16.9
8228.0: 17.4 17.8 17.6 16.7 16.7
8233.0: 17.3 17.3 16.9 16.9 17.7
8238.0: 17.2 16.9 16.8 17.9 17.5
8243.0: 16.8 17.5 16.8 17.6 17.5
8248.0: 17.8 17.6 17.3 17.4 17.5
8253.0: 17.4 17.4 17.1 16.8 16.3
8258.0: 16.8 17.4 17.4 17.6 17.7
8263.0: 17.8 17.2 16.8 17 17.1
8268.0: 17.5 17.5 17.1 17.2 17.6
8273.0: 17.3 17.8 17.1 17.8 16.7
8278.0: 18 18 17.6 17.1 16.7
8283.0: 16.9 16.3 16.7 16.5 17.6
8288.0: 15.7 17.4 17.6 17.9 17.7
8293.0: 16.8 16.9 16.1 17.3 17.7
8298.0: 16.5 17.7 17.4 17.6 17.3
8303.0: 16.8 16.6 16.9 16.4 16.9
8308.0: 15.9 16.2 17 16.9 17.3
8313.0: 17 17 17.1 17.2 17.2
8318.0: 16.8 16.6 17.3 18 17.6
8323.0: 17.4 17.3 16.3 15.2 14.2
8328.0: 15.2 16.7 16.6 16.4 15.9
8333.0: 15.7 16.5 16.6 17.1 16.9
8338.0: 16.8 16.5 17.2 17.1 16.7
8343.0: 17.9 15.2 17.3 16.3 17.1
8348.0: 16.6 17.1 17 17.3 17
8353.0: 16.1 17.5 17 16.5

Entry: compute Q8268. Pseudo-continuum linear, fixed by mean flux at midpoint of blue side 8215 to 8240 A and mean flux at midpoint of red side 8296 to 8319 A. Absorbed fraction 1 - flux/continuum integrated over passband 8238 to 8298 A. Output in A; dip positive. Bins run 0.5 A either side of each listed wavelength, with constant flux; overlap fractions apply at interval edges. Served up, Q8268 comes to -0.7 A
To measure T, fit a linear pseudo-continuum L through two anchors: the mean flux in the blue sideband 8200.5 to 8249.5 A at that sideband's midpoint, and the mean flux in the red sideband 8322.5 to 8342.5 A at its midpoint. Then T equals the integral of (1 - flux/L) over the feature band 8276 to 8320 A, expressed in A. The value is -1.0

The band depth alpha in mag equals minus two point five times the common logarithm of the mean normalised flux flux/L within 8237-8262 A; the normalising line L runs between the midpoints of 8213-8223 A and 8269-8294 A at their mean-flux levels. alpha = -0.02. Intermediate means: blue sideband 16.9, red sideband 17.2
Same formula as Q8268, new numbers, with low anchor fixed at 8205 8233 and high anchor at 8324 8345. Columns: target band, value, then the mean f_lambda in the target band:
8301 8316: -0.3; 16.8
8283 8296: -0.2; 16.9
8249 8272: -0.6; 17.3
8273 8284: -0.4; 17.3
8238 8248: -0.2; 17.3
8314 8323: -0.4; 17.2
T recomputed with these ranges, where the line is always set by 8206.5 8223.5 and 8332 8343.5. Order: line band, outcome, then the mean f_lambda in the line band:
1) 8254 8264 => -0.2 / 17.2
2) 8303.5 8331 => 0.2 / 16.7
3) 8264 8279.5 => -0.4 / 17.4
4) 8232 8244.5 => -0.2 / 17.2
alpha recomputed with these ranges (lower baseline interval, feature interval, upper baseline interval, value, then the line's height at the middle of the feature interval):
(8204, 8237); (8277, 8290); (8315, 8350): -0.01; 16.9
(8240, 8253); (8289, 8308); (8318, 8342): -0.01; 16.9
